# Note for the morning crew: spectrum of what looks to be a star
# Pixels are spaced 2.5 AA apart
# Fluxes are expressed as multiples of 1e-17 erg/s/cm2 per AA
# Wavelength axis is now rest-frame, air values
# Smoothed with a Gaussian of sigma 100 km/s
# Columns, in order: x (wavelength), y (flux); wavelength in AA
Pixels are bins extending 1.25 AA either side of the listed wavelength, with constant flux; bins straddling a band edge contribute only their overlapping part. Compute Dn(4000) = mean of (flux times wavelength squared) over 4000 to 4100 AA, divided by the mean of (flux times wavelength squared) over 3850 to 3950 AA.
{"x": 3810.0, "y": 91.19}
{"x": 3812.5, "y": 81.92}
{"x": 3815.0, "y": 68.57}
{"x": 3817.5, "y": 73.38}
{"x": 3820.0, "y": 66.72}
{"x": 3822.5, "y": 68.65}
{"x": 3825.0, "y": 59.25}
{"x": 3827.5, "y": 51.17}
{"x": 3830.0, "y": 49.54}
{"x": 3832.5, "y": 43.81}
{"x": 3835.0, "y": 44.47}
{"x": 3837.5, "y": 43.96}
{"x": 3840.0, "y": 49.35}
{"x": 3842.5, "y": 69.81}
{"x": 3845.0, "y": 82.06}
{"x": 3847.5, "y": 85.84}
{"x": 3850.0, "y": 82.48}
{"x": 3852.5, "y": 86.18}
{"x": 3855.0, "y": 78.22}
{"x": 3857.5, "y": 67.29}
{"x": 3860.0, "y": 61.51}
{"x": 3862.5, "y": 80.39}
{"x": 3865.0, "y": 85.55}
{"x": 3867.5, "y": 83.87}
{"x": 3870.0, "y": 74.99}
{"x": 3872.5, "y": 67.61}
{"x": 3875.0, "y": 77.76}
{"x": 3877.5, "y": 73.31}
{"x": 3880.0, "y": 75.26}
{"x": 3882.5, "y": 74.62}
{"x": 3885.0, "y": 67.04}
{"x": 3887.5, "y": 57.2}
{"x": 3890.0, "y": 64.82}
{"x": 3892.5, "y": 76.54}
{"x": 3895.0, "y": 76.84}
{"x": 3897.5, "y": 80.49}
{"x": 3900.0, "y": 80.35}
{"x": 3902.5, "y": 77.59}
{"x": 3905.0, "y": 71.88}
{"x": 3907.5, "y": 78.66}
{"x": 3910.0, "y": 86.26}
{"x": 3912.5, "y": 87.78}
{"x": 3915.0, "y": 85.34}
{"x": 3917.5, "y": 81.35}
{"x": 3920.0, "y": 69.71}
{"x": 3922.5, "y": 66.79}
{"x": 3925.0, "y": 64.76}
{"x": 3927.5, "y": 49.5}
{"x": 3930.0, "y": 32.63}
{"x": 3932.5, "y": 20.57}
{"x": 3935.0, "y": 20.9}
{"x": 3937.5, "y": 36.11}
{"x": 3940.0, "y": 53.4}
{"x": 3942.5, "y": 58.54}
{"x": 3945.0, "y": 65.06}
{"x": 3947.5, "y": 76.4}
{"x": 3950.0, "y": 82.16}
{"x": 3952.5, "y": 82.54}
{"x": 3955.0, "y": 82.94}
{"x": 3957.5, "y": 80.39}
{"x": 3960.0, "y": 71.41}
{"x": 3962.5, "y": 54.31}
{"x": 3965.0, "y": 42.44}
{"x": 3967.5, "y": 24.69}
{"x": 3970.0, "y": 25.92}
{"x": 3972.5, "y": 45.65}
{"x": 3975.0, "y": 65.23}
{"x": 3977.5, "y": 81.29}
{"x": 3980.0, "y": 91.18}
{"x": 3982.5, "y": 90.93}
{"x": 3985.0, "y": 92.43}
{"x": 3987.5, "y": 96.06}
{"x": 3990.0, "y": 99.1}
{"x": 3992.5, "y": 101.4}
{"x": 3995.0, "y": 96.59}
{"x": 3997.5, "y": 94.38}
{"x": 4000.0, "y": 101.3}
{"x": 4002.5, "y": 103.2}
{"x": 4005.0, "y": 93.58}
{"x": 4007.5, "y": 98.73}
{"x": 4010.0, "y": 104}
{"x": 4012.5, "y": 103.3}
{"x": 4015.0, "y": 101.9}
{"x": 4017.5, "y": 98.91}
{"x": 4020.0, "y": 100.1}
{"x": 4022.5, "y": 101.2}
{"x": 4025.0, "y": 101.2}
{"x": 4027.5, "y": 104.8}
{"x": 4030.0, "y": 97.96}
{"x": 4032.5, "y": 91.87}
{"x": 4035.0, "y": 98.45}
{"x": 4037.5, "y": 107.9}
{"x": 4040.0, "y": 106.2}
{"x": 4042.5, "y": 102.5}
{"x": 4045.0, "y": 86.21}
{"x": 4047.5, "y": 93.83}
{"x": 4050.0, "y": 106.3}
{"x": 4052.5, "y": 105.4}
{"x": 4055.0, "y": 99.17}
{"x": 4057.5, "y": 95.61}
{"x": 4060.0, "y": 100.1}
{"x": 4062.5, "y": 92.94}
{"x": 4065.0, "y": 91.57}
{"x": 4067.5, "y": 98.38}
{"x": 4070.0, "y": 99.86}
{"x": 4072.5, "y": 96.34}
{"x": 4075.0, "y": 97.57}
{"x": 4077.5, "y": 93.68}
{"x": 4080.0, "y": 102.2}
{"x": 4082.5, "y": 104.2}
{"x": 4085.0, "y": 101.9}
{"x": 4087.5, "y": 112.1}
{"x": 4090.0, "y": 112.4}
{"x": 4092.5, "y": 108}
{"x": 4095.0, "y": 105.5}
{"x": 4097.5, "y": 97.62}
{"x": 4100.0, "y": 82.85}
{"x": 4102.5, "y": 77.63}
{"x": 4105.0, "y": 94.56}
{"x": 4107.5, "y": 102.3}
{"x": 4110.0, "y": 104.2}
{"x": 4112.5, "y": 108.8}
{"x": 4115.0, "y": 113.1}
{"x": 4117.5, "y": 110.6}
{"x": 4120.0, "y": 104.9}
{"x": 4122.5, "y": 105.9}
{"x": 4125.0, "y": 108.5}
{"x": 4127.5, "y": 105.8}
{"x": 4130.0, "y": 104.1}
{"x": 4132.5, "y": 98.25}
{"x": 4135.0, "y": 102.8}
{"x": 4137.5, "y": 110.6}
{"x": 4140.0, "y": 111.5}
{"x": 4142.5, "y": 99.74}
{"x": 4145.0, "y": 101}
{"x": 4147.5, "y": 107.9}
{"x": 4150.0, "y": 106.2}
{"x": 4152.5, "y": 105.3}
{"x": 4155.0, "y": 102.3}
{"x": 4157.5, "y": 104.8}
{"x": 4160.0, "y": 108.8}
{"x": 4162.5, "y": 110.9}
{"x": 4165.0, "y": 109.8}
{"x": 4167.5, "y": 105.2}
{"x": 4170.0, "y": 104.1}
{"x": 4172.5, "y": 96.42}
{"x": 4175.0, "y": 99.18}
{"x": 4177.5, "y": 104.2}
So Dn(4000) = 1.57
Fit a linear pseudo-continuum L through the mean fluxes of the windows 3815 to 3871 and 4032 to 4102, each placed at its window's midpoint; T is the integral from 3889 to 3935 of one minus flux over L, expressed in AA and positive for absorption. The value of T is 5.3 AA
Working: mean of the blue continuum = 67.6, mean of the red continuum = 99.5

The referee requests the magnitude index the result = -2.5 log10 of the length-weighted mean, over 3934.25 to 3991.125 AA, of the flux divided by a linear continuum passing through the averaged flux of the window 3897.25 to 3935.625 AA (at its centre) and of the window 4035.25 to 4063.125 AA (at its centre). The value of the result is 0.18 mag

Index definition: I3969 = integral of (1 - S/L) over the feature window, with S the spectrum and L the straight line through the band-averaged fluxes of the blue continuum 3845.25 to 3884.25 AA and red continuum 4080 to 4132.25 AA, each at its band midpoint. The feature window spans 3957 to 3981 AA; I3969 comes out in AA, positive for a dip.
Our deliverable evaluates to 8.5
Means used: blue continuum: 77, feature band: 57.2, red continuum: 103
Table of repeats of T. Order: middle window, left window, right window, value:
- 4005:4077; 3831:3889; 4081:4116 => -4.0 AA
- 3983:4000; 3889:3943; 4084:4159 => -3.8 AA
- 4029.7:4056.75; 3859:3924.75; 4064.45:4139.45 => -1.4 AA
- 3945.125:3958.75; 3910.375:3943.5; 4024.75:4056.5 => -2.7 AA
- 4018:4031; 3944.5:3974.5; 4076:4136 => -3.5 AA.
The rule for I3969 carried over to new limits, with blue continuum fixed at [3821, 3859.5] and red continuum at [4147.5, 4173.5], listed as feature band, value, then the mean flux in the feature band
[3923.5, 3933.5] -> 4.29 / 43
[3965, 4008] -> 1.26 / 81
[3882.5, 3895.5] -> 0.34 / 68.6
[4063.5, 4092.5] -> -1.90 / 101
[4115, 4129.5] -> -0.99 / 107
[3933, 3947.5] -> 5.49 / 48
